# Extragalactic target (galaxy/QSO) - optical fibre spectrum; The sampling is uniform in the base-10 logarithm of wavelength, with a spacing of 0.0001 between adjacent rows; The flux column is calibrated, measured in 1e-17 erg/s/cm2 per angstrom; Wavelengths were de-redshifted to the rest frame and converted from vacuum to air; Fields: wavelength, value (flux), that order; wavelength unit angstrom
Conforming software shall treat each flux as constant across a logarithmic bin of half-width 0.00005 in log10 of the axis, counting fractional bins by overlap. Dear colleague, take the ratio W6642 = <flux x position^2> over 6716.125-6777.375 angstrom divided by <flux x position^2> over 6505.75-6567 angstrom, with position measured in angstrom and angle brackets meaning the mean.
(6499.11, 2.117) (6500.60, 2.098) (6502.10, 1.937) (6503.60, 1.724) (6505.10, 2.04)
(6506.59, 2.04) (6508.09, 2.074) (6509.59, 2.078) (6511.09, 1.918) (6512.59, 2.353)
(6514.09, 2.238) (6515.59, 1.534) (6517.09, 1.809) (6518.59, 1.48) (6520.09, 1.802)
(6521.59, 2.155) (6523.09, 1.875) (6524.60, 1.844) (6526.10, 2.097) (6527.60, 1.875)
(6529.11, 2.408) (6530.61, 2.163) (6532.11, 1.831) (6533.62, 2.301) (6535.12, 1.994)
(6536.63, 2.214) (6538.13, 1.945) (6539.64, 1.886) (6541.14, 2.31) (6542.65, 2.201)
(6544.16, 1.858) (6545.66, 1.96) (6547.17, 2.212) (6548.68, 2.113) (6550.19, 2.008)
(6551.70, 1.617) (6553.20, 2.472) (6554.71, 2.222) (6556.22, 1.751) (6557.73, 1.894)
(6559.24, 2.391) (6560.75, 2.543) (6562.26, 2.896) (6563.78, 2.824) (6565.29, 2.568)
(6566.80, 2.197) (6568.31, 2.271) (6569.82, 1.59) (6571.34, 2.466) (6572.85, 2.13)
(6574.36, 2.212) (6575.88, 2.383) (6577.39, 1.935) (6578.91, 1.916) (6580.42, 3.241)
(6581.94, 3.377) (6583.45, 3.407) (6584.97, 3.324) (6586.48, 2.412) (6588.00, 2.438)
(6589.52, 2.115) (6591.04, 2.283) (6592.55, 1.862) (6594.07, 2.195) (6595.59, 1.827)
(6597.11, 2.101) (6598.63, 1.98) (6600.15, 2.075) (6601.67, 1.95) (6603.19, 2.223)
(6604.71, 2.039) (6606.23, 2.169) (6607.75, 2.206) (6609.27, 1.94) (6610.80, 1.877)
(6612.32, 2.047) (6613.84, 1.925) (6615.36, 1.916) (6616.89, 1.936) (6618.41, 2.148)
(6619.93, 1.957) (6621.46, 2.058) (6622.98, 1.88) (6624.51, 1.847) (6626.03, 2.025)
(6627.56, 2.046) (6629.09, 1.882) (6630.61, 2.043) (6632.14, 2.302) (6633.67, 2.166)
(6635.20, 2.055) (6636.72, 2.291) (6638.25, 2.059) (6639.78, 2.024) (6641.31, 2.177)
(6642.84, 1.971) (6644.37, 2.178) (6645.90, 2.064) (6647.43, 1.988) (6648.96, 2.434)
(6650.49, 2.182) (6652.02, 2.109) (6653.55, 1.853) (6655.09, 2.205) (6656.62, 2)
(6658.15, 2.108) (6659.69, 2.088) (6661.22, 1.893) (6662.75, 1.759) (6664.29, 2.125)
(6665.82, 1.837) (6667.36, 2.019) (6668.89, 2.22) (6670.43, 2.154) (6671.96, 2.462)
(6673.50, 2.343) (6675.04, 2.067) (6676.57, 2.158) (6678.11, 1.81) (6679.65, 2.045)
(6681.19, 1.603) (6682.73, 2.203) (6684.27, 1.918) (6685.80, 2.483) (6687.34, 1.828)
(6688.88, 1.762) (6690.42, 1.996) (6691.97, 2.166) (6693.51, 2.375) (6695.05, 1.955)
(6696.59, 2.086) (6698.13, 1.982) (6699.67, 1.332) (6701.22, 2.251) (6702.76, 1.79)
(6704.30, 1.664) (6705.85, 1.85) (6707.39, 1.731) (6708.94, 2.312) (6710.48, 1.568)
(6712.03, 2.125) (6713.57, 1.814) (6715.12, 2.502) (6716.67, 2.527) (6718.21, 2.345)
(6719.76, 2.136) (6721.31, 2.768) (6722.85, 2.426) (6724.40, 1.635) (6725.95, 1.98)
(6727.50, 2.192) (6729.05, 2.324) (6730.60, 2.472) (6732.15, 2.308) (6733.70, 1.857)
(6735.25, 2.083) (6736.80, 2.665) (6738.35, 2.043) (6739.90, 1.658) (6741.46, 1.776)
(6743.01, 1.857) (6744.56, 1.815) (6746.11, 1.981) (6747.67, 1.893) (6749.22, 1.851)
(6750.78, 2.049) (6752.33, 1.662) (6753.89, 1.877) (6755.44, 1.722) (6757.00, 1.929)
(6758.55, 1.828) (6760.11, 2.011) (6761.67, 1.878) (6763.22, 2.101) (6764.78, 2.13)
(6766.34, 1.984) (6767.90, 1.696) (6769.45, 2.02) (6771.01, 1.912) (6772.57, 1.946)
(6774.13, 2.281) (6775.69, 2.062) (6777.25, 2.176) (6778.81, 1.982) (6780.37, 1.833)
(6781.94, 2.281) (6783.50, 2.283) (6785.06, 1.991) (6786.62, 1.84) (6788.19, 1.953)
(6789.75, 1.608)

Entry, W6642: 1.0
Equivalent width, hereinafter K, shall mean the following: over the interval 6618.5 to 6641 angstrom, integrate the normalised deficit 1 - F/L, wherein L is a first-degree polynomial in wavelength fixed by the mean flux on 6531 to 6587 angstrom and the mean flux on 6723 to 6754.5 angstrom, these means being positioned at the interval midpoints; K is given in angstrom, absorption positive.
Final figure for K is 1.3 angstrom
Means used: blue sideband 2.29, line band 2.05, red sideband 2.01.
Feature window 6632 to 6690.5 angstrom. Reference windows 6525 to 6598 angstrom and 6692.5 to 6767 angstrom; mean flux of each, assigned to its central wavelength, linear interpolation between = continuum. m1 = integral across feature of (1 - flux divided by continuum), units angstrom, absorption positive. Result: 1.2 angstrom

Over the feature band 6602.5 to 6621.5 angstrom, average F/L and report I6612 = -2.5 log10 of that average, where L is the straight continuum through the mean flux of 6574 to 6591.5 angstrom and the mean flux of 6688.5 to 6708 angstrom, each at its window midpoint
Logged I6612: 0.193 mag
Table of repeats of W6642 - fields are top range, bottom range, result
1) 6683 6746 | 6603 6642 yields 1.04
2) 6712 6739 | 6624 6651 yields 1.09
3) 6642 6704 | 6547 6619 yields 0.94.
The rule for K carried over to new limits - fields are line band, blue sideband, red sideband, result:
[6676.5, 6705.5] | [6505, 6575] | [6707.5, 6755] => 1.6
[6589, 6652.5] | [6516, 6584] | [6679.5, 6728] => 1.8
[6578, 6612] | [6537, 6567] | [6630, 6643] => -2.3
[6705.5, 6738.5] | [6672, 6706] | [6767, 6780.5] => -2.9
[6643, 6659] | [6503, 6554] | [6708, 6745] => -0.1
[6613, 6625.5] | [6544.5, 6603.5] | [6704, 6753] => 1.5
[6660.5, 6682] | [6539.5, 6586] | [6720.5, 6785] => 1.2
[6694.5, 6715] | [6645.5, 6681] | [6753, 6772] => 1.1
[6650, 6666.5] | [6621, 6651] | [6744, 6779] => 0.4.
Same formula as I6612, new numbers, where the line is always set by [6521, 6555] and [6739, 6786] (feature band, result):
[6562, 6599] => -0.17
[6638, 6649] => -0.04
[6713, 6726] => -0.15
